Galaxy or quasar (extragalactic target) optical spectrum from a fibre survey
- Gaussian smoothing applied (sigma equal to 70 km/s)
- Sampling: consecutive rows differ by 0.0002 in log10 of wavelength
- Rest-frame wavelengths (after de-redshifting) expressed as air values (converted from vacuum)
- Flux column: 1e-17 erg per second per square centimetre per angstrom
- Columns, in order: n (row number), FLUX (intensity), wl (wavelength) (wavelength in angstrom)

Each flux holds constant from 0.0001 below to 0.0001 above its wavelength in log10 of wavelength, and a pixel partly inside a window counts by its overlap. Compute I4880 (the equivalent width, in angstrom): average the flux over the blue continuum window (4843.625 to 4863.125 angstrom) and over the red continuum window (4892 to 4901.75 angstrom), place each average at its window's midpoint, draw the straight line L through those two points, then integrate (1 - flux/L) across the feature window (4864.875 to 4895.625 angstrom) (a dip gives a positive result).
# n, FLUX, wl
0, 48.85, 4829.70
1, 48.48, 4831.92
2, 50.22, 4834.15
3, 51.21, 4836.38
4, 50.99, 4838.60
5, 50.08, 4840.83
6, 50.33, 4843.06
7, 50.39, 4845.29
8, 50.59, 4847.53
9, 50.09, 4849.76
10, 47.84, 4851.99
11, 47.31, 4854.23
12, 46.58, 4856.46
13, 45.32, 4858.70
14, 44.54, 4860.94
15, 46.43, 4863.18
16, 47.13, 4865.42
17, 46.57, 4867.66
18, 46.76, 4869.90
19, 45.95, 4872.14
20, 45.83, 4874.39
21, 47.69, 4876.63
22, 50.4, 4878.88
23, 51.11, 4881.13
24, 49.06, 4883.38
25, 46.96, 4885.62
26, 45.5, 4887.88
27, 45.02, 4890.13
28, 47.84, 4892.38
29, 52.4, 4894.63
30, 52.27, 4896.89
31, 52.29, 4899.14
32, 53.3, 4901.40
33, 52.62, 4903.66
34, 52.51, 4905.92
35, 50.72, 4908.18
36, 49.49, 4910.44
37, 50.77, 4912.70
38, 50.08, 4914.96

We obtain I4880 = 1.6 angstrom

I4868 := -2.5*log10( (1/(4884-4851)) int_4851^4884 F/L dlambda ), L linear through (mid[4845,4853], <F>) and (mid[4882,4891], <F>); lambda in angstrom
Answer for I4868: 0.02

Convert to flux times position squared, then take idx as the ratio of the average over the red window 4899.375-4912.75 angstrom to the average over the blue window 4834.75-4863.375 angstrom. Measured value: 1.09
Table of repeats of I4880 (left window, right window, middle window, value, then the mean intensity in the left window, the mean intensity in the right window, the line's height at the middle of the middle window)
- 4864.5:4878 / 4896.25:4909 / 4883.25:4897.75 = 0.5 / 46.7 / 52.3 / 50.2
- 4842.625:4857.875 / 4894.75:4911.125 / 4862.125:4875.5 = 0.9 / 48.9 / 52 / 50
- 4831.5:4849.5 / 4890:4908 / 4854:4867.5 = 1.2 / 50.3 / 51.3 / 50.7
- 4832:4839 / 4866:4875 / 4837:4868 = 0.2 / 50.4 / 46.4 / 48.5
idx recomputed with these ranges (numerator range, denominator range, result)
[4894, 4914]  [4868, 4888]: 1.10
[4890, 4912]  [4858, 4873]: 1.12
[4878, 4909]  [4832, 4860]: 1.04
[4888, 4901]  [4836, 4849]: 1.01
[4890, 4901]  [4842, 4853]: 1.04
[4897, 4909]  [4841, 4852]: 1.07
